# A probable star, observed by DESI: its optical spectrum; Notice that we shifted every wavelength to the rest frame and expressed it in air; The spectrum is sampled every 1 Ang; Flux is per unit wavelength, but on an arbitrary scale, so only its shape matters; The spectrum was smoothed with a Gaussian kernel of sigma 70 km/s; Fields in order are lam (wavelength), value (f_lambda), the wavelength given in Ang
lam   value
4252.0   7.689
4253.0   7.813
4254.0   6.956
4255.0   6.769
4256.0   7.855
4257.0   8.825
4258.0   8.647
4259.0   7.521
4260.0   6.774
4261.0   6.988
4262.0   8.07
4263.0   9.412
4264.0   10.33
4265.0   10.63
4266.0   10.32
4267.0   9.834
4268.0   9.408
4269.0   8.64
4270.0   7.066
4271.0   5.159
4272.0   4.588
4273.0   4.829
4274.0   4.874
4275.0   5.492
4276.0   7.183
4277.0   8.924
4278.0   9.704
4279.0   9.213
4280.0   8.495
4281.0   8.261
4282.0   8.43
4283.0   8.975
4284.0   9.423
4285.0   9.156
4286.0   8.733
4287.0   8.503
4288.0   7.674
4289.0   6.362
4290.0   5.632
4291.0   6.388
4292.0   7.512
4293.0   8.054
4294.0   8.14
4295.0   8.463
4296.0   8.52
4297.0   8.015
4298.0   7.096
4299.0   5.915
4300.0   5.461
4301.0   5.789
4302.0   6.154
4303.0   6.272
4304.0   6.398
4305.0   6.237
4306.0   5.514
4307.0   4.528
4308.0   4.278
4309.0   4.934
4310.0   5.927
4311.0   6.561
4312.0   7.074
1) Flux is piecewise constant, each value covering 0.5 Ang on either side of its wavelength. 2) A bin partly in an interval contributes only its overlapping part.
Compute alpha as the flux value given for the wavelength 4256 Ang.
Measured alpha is 7.855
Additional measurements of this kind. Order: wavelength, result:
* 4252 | 7.689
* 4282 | 8.43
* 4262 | 8.07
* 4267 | 9.834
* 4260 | 6.774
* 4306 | 5.514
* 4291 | 6.388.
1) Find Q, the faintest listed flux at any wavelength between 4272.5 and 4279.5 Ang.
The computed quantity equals 4.829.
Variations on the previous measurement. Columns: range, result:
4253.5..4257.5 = 6.769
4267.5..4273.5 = 4.588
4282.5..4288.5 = 7.674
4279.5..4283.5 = 8.261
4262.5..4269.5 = 8.64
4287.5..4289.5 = 6.362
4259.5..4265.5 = 6.774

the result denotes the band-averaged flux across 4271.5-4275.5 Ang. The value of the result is 4.95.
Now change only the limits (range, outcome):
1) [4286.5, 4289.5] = 7.51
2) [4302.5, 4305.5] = 6.3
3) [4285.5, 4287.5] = 8.62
